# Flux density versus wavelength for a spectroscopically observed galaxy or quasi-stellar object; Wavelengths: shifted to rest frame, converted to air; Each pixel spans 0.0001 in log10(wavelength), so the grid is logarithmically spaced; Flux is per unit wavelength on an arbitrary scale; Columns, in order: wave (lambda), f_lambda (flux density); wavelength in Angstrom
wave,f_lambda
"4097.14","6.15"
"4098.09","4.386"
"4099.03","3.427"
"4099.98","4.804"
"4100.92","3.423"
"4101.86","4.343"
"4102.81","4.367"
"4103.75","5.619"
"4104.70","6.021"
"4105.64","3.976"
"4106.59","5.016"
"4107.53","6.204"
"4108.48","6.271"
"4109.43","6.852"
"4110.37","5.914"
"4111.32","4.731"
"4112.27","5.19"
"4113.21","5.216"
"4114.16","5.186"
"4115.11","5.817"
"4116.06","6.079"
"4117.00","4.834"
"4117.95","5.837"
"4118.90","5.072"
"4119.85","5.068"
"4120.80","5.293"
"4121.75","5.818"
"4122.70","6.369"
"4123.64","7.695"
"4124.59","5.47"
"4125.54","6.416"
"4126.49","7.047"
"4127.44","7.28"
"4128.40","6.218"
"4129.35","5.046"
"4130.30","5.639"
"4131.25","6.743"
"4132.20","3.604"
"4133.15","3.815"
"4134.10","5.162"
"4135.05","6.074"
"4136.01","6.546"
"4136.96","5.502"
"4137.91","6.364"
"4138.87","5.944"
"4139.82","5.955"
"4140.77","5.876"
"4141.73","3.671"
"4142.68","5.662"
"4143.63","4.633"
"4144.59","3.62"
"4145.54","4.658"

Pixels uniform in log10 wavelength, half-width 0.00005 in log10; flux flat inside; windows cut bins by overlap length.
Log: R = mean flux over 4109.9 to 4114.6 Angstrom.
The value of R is 5.25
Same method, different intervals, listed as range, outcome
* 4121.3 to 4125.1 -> 6.36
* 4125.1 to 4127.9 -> 6.92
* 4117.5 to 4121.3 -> 5.31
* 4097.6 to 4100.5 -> 4.19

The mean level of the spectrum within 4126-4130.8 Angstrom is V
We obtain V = 6.24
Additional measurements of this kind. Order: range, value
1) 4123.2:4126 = 6.51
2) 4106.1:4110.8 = 6.05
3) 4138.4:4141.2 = 5.94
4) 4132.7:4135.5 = 5.03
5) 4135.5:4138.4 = 6.12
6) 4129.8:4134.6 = 5.01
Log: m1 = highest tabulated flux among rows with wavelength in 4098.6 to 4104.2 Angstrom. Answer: 5.619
